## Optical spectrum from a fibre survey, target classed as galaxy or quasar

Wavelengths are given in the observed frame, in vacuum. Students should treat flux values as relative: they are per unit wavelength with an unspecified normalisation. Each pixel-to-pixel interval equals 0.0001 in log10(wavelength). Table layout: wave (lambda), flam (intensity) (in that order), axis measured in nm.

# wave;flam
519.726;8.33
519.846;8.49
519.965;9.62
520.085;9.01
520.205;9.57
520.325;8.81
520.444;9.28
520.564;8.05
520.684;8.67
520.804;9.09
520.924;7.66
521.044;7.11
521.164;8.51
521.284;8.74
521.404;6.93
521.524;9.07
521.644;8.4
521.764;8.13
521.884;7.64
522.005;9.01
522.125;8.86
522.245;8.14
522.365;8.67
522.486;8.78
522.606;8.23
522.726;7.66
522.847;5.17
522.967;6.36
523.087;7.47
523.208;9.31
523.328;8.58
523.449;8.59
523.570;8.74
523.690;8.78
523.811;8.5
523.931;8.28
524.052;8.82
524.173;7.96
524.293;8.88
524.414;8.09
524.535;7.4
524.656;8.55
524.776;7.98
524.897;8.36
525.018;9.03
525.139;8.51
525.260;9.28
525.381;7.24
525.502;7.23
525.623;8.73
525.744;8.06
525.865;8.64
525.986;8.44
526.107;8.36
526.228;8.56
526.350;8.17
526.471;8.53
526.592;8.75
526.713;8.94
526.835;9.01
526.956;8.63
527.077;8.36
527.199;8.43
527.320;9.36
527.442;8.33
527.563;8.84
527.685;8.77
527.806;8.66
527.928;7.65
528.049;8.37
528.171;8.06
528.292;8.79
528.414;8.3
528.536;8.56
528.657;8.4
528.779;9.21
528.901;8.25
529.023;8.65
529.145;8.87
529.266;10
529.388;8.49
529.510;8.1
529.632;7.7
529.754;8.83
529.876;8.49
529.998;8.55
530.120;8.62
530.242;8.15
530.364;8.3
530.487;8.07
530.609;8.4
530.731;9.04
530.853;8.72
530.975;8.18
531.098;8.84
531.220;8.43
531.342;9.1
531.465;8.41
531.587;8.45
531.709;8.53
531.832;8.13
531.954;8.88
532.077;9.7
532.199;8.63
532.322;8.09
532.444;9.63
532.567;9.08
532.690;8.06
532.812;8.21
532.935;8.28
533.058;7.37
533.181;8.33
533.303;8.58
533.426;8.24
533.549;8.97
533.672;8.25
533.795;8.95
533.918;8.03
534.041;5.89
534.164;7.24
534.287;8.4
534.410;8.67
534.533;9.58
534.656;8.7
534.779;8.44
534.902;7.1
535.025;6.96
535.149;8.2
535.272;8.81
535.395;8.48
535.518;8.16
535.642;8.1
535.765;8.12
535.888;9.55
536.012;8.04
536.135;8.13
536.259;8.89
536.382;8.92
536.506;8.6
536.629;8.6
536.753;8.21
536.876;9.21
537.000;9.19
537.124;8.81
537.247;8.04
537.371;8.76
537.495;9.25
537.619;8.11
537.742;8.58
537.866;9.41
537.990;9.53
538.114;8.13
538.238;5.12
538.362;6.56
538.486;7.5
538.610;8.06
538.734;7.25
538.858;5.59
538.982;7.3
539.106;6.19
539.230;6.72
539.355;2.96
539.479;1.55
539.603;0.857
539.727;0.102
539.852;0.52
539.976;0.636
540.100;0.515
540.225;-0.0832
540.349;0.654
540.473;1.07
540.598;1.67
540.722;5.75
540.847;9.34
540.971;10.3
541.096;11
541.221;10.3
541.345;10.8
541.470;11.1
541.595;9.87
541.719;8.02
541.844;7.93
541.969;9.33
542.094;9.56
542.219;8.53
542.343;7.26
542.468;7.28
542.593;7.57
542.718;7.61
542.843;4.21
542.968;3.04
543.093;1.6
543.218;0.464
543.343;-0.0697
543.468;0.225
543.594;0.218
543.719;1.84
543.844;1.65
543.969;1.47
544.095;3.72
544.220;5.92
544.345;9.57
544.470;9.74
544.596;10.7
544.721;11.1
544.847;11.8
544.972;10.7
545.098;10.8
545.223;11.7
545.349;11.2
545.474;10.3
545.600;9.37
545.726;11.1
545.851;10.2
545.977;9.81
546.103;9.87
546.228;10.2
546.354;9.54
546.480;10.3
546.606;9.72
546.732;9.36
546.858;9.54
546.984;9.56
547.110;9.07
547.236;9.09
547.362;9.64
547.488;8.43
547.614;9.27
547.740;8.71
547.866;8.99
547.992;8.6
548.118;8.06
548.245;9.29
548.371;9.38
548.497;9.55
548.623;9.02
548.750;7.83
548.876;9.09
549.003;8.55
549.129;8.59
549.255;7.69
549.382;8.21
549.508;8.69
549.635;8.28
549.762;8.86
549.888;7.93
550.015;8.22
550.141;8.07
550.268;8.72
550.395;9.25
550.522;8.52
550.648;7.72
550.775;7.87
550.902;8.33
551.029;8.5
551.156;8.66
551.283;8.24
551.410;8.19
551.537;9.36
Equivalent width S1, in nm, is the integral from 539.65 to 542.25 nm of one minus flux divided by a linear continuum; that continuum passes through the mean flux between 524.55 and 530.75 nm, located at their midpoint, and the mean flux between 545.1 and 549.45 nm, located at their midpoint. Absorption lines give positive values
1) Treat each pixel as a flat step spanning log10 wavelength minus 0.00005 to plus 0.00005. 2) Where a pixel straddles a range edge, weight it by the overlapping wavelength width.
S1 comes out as 0.89 nm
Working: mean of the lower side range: 8.49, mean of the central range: 5.99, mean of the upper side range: 9.4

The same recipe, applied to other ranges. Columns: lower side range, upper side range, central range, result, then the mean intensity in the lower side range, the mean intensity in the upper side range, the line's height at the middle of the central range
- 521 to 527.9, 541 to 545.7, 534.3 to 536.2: -0.15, 8.33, 7.28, 7.73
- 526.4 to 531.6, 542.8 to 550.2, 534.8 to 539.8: 0.54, 8.57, 7.94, 8.27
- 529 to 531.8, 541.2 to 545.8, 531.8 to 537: -0.17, 8.56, 7.21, 8.15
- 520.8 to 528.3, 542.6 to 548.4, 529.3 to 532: -0.11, 8.31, 7.75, 8.15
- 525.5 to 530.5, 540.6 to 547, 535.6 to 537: -0.08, 8.52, 7.81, 8.15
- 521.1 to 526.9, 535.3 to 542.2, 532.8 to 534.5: -0.16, 8.29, 6.98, 7.43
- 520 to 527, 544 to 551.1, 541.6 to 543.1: 0.30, 8.35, 9.1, 8.94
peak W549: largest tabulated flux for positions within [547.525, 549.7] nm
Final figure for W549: 9.55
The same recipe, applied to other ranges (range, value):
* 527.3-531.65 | 10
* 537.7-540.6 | 9.53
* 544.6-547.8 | 11.8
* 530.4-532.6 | 9.7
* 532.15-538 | 9.63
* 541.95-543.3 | 9.56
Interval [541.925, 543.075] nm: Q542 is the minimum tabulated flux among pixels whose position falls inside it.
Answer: 3.04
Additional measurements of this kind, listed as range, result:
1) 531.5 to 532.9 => 8.06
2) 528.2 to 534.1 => 5.89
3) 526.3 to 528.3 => 7.65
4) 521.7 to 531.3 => 5.17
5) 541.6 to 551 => -0.0697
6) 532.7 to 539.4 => 2.96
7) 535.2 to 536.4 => 8.04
